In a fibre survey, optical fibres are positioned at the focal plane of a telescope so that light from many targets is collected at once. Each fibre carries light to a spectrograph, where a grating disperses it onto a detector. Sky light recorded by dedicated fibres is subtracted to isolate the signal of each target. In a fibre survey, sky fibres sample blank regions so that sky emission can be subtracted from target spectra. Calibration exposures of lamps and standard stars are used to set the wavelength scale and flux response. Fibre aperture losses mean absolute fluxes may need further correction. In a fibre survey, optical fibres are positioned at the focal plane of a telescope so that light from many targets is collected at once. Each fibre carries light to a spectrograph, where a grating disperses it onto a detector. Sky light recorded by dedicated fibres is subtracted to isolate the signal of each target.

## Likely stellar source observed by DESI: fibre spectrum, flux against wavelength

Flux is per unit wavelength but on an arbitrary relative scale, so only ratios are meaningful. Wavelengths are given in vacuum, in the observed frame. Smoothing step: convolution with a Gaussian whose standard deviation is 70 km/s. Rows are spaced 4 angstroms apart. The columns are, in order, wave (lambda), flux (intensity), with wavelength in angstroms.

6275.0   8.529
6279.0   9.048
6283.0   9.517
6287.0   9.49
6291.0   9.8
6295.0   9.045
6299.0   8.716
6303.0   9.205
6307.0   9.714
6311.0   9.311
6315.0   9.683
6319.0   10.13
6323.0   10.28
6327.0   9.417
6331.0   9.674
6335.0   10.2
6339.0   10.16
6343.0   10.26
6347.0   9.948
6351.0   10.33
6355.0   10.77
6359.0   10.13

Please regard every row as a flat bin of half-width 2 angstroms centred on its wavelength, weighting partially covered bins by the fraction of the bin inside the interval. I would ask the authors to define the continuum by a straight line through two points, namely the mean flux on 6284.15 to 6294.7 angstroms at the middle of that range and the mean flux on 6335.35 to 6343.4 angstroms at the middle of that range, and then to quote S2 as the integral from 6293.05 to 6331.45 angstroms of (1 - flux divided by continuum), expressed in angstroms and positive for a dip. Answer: 1.3 angstroms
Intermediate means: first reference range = 9.54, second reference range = 10.2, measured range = 9.51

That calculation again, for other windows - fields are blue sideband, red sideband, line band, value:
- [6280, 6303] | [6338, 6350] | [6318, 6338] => -0.1 angstroms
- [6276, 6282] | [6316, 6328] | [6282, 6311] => 0.2 angstroms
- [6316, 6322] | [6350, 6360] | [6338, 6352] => 0.2 angstroms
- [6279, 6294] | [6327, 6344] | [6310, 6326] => -0.1 angstroms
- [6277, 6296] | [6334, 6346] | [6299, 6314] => 0.6 angstroms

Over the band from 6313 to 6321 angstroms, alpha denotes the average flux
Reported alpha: 9.91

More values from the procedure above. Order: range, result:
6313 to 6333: 9.84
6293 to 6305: 8.99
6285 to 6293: 9.64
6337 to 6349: 10.1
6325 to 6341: 9.86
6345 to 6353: 10.1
